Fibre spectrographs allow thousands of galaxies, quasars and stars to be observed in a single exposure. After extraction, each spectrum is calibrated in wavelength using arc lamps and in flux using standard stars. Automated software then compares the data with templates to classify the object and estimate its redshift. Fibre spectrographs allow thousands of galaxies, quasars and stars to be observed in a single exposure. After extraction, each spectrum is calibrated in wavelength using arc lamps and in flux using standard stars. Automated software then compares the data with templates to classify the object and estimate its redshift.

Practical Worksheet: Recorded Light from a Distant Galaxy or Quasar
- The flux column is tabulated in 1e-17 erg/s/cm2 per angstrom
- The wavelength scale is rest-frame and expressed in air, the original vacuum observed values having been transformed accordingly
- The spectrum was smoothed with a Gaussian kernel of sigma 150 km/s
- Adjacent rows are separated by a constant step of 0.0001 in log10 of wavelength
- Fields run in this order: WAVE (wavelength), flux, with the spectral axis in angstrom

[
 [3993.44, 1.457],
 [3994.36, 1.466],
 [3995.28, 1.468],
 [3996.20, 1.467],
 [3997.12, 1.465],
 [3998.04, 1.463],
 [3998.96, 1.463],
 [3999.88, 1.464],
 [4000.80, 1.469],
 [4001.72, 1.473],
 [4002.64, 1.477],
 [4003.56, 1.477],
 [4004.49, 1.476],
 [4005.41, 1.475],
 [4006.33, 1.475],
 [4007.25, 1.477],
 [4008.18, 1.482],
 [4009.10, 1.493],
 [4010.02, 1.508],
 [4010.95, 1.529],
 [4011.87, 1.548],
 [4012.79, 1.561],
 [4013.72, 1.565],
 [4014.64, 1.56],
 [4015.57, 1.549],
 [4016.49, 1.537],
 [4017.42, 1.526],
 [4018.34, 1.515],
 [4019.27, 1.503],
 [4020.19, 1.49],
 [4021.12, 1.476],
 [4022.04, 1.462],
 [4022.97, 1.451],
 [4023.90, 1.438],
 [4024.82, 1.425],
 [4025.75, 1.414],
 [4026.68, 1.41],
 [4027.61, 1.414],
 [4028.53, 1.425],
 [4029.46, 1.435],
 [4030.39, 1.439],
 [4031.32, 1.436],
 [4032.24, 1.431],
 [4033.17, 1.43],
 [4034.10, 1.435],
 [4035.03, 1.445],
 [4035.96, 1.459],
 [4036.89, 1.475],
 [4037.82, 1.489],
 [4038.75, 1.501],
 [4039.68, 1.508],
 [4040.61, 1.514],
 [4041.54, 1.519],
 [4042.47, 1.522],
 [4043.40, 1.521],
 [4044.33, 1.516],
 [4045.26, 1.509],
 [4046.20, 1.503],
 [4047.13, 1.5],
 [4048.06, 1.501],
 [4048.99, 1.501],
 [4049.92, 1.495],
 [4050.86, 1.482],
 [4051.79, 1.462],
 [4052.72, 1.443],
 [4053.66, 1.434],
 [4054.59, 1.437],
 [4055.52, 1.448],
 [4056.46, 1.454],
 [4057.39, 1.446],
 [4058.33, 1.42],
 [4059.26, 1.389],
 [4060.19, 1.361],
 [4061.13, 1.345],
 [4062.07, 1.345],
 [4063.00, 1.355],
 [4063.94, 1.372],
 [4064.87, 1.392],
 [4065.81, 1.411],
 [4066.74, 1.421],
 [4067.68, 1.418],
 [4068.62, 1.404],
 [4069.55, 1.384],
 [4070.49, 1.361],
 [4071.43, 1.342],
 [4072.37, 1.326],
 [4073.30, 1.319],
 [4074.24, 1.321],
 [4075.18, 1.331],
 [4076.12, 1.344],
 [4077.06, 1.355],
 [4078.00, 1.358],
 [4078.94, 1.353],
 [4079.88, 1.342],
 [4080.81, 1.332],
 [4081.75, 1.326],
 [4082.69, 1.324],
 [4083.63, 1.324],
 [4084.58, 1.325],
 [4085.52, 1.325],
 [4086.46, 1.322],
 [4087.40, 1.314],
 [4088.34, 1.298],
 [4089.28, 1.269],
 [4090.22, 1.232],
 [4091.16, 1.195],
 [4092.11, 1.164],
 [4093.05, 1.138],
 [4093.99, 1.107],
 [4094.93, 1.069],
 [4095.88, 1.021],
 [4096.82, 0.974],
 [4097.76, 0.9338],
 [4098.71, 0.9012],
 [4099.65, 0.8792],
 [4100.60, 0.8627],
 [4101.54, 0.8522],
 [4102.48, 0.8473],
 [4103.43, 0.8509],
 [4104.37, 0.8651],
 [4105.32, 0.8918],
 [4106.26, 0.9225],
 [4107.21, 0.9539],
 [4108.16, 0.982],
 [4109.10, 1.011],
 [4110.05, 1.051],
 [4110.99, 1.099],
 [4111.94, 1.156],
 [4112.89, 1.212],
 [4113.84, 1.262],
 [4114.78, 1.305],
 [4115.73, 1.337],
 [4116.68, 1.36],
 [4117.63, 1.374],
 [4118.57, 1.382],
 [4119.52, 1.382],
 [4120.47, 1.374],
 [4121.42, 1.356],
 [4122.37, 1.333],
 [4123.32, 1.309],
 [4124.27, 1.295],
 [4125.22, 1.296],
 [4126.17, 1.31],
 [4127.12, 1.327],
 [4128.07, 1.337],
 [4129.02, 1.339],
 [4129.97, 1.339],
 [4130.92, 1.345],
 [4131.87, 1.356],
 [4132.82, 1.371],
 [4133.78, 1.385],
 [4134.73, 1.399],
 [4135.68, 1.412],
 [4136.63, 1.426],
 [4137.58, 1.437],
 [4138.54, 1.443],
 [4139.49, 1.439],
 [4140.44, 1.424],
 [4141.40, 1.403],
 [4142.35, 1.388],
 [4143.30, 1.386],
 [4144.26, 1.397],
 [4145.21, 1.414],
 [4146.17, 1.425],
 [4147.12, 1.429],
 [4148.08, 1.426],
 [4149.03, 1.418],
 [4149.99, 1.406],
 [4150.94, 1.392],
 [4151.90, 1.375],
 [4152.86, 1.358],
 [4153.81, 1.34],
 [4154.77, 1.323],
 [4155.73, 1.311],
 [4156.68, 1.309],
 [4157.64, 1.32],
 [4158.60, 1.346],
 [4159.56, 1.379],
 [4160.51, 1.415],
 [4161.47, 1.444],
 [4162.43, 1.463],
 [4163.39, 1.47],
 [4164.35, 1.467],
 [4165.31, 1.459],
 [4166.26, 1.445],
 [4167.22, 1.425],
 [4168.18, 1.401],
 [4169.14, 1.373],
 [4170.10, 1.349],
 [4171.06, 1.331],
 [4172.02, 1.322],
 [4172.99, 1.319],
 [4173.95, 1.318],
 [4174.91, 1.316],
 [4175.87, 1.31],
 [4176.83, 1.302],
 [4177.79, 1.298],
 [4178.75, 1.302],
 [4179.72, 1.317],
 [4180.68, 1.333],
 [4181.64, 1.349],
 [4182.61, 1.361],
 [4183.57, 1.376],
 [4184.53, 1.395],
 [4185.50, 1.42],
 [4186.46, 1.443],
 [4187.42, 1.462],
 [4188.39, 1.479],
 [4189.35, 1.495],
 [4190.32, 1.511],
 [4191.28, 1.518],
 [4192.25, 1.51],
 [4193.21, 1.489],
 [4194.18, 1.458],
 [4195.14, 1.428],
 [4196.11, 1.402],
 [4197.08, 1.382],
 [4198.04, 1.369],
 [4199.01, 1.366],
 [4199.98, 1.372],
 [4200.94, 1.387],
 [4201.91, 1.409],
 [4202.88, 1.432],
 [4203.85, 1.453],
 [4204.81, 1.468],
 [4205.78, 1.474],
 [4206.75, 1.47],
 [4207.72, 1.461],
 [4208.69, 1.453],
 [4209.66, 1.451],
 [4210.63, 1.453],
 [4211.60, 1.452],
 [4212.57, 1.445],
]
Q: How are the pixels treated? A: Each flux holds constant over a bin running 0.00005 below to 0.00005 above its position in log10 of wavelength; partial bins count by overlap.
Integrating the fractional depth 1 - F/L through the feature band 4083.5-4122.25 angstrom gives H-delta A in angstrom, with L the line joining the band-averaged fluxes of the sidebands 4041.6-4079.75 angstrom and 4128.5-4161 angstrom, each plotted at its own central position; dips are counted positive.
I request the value 7.4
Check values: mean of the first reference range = 1.42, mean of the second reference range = 1.38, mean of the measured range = 1.13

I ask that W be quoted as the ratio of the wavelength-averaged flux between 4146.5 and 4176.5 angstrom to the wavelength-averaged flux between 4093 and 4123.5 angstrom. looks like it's 1.3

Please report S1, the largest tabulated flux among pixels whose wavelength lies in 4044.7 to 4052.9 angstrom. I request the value 1.509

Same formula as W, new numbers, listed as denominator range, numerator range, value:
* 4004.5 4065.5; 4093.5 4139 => 0.81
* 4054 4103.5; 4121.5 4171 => 1.10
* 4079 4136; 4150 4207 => 1.16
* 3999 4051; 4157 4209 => 0.95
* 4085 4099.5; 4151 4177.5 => 1.20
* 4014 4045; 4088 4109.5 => 0.68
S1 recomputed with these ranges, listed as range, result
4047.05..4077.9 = 1.501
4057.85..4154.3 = 1.443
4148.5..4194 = 1.518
